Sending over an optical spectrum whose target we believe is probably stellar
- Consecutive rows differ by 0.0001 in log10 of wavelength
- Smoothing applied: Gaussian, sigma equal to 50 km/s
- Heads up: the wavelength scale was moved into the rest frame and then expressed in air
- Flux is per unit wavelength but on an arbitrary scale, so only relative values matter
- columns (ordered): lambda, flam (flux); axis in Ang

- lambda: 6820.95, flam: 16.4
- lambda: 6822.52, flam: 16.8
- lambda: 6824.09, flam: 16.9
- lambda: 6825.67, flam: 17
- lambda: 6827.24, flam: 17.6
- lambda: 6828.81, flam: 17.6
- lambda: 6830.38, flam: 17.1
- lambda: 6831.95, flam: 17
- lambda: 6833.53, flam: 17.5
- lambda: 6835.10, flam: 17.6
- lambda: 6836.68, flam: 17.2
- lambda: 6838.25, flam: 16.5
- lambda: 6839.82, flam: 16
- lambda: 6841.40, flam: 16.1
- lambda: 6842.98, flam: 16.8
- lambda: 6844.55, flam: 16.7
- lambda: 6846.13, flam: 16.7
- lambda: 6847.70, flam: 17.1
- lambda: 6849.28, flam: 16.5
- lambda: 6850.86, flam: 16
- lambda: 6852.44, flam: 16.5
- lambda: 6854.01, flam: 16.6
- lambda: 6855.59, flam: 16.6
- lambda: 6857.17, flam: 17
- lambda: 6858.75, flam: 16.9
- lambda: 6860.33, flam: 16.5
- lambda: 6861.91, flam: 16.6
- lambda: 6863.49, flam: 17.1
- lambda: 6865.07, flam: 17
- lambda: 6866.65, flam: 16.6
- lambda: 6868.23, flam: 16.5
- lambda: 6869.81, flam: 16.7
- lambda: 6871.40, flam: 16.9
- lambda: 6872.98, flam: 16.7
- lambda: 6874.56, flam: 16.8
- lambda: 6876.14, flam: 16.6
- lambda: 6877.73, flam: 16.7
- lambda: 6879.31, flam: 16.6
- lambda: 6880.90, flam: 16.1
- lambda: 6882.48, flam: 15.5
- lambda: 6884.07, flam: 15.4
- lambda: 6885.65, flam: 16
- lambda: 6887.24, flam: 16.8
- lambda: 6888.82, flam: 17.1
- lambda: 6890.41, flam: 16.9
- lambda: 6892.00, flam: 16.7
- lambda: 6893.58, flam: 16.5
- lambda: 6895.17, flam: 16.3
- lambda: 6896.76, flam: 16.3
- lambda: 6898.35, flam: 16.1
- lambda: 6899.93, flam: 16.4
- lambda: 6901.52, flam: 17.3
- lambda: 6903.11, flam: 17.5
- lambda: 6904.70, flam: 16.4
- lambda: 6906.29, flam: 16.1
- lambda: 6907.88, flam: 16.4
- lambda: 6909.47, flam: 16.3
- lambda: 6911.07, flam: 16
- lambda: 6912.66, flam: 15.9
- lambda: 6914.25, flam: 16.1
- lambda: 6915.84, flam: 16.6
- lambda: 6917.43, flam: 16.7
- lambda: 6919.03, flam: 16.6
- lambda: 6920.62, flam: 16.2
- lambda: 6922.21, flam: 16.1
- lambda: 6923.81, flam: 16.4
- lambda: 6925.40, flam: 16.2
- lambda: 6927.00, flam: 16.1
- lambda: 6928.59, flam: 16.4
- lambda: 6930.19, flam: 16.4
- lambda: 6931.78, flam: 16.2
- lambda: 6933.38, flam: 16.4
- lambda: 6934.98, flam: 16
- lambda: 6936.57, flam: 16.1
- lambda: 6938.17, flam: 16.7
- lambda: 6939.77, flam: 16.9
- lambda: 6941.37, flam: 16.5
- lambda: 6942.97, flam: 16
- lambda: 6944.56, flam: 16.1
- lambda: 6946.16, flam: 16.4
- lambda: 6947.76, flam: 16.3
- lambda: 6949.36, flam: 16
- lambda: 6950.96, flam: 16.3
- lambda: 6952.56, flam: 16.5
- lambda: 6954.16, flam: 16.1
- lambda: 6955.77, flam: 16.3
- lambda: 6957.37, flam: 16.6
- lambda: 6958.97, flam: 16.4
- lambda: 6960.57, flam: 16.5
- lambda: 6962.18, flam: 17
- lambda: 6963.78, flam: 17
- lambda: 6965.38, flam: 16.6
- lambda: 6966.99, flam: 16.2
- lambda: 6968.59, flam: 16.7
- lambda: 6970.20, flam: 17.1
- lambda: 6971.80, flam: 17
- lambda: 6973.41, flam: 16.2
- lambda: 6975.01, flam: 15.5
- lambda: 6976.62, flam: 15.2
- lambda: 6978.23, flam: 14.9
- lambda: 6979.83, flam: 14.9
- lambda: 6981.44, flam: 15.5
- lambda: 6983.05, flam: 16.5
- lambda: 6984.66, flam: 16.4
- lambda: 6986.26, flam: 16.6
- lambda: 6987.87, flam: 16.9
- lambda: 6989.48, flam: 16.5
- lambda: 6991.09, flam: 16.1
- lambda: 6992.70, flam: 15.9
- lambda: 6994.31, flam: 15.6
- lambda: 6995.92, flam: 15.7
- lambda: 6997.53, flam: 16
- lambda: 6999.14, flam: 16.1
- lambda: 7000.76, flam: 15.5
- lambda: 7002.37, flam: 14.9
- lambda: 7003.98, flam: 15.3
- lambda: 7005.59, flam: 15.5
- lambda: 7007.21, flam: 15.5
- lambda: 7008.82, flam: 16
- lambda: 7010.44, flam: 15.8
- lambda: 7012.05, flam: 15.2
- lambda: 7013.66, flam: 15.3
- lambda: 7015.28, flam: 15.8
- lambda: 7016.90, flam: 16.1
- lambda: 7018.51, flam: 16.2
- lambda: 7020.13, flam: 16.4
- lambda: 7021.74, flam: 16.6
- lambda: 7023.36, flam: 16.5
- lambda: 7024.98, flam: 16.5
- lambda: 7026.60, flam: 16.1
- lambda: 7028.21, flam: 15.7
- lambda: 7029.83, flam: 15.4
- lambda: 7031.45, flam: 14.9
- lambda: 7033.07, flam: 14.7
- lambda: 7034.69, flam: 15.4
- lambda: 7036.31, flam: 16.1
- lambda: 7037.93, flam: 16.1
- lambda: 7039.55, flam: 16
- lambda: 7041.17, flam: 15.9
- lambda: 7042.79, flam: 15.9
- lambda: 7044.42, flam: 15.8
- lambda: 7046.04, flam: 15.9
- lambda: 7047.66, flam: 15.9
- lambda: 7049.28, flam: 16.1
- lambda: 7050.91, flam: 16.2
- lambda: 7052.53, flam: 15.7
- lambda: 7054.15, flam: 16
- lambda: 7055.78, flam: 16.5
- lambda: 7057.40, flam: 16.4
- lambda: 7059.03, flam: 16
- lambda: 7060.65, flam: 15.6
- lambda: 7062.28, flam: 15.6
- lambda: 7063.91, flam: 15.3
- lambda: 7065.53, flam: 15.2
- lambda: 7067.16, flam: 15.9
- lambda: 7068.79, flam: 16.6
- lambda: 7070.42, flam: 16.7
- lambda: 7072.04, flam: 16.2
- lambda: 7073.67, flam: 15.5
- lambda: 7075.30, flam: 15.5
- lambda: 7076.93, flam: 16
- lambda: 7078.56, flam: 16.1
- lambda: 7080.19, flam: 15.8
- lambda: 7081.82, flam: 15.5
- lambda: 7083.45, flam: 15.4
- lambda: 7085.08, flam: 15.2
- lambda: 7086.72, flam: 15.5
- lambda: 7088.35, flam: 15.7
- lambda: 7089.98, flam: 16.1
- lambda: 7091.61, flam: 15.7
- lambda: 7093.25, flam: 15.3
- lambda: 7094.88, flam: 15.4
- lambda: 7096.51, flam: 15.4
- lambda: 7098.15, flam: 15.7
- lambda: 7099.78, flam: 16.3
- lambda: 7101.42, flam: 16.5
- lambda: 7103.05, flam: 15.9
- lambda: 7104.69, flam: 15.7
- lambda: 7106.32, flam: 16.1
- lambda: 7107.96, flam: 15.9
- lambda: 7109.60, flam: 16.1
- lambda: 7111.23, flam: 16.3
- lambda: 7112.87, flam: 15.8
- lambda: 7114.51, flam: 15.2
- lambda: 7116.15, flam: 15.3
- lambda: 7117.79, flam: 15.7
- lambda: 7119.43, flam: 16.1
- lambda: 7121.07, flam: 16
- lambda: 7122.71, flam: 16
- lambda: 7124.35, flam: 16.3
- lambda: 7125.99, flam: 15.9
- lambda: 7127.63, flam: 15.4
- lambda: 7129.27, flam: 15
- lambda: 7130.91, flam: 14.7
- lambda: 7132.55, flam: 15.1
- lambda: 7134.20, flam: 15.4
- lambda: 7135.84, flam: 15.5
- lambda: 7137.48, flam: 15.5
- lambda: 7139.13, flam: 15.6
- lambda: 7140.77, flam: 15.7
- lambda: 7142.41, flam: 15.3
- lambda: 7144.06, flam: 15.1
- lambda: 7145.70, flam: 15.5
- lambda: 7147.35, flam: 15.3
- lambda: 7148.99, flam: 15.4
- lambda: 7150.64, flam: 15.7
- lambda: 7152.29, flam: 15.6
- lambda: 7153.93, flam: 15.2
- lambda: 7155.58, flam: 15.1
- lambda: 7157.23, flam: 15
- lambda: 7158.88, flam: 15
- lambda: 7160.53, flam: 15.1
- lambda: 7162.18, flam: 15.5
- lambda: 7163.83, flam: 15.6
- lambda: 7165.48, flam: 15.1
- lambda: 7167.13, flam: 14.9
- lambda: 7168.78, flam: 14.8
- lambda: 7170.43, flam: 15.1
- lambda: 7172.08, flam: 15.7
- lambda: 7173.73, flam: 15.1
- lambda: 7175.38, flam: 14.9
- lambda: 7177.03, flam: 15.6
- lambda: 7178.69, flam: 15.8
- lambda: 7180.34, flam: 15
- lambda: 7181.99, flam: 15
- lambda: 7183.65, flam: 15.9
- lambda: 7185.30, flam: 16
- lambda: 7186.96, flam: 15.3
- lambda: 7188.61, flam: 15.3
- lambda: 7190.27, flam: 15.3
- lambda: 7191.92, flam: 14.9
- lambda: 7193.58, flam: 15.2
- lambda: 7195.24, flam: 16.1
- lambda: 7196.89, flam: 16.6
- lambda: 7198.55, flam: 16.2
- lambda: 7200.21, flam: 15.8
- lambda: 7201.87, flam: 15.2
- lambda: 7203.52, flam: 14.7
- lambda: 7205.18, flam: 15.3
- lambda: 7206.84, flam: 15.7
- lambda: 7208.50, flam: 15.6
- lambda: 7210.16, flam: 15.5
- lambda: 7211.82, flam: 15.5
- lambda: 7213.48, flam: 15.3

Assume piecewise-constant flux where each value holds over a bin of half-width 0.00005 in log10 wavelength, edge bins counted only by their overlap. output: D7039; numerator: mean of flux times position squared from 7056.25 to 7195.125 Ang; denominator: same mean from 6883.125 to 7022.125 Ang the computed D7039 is 1.0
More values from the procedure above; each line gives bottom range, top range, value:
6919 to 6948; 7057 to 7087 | 1.01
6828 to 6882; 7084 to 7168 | 1.00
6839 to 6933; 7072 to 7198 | 1.01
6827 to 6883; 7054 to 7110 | 1.01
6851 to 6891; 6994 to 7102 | 1.00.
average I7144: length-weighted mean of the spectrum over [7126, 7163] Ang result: 15.3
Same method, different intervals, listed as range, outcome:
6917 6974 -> 16.4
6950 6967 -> 16.5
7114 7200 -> 15.4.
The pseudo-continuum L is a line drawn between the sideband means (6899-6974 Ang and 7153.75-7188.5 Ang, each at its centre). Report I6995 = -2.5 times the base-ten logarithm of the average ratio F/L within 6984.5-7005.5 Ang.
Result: 0.014 mag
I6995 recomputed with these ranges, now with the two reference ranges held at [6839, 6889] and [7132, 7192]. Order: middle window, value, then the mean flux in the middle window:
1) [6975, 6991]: 0.01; 15.9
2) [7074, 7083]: -0.01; 15.7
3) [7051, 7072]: -0.02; 16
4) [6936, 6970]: -0.02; 16.4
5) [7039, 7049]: -0.01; 15.9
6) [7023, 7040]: 0.01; 15.7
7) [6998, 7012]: 0.03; 15.6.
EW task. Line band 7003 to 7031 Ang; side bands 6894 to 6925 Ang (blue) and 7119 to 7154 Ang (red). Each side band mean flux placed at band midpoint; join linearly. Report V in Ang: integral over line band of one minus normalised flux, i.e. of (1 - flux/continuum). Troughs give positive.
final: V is 0.2 Ang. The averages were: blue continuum 16.4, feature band 15.9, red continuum 15.5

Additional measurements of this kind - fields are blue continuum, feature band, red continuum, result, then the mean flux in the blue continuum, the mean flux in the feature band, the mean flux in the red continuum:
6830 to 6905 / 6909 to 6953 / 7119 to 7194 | 0.2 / 16.6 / 16.3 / 15.4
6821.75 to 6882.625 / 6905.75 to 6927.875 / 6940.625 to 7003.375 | 0.2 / 16.8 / 16.3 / 16.2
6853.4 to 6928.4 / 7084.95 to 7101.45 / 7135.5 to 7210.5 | 0.0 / 16.5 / 15.7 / 15.4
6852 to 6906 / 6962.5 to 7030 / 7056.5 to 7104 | 0.5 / 16.6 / 16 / 15.8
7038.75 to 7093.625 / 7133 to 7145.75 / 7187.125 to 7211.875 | 0.2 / 15.8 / 15.4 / 15.5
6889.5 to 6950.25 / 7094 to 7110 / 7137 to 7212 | -0.2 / 16.4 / 15.9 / 15.4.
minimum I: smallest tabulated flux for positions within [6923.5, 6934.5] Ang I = 16.1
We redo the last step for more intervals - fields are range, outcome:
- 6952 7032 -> 14.9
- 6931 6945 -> 16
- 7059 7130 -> 15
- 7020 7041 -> 14.7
